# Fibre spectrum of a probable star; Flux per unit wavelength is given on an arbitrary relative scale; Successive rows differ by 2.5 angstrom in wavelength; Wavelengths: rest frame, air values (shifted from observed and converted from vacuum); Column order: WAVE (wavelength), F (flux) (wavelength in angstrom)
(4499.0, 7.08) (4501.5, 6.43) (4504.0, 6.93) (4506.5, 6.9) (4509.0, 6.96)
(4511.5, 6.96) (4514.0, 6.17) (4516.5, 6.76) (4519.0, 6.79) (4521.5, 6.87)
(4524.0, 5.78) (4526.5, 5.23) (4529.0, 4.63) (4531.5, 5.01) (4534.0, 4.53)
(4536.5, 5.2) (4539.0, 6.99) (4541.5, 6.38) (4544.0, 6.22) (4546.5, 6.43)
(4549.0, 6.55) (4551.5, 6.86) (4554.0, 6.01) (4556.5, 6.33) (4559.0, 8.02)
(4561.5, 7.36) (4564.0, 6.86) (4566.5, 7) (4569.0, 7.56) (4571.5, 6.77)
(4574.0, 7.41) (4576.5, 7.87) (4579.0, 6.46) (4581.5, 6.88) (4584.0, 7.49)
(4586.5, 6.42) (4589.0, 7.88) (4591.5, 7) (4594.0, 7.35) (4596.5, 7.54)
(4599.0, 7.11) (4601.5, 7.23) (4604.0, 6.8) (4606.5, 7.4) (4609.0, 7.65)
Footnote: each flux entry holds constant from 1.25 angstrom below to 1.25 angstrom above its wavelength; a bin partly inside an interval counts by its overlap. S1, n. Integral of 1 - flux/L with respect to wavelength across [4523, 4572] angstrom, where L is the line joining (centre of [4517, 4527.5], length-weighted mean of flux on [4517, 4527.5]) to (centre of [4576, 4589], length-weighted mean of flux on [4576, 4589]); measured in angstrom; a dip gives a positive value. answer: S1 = 2.3 angstrom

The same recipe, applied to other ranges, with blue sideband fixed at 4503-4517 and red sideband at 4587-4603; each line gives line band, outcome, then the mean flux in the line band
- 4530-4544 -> 2.6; 5.66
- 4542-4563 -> 1.0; 6.71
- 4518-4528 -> 1.1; 6.11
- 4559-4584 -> -0.1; 7.19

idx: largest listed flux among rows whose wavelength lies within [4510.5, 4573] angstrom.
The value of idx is 8.02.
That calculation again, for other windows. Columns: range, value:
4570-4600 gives 7.88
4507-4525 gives 6.96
